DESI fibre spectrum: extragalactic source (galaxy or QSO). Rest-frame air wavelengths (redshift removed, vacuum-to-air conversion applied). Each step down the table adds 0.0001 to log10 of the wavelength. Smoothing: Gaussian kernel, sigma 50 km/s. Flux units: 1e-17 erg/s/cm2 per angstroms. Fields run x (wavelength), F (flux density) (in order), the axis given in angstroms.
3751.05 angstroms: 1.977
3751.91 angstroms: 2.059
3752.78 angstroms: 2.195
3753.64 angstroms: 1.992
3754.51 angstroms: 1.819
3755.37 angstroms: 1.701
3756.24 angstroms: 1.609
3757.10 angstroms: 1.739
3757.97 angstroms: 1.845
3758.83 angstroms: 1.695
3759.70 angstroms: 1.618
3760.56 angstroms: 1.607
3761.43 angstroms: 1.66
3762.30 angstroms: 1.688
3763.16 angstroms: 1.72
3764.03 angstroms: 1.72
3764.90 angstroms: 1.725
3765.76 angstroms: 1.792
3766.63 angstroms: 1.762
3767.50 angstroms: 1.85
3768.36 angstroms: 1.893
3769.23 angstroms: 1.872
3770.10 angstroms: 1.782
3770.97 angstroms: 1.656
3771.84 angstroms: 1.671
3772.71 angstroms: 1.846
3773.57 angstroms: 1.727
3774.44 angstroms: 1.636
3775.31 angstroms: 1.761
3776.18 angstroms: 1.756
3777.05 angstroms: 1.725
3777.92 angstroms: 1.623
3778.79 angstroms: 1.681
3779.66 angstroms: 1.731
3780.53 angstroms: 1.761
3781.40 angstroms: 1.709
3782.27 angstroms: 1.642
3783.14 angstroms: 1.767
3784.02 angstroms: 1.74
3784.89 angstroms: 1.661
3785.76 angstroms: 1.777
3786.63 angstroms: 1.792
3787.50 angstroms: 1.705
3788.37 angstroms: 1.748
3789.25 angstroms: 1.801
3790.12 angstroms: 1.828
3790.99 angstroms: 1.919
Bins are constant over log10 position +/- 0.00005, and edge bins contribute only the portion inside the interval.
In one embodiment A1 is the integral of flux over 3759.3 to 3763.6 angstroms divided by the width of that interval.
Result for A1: 1.66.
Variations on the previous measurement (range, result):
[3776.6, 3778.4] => 1.67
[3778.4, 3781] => 1.73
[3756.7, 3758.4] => 1.79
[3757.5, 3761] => 1.69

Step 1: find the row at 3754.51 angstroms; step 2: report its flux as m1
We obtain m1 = 1.819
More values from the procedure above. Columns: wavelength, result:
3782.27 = 1.642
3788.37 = 1.748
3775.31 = 1.761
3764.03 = 1.72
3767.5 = 1.85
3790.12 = 1.828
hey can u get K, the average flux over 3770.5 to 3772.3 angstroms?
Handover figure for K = 1.66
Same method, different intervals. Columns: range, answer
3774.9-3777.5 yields 1.75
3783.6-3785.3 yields 1.7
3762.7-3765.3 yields 1.72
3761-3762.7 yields 1.67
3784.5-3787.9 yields 1.74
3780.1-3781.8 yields 1.74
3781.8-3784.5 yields 1.71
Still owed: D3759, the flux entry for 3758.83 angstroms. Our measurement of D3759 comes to 1.695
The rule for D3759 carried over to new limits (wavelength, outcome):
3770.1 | 1.782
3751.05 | 1.977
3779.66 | 1.731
